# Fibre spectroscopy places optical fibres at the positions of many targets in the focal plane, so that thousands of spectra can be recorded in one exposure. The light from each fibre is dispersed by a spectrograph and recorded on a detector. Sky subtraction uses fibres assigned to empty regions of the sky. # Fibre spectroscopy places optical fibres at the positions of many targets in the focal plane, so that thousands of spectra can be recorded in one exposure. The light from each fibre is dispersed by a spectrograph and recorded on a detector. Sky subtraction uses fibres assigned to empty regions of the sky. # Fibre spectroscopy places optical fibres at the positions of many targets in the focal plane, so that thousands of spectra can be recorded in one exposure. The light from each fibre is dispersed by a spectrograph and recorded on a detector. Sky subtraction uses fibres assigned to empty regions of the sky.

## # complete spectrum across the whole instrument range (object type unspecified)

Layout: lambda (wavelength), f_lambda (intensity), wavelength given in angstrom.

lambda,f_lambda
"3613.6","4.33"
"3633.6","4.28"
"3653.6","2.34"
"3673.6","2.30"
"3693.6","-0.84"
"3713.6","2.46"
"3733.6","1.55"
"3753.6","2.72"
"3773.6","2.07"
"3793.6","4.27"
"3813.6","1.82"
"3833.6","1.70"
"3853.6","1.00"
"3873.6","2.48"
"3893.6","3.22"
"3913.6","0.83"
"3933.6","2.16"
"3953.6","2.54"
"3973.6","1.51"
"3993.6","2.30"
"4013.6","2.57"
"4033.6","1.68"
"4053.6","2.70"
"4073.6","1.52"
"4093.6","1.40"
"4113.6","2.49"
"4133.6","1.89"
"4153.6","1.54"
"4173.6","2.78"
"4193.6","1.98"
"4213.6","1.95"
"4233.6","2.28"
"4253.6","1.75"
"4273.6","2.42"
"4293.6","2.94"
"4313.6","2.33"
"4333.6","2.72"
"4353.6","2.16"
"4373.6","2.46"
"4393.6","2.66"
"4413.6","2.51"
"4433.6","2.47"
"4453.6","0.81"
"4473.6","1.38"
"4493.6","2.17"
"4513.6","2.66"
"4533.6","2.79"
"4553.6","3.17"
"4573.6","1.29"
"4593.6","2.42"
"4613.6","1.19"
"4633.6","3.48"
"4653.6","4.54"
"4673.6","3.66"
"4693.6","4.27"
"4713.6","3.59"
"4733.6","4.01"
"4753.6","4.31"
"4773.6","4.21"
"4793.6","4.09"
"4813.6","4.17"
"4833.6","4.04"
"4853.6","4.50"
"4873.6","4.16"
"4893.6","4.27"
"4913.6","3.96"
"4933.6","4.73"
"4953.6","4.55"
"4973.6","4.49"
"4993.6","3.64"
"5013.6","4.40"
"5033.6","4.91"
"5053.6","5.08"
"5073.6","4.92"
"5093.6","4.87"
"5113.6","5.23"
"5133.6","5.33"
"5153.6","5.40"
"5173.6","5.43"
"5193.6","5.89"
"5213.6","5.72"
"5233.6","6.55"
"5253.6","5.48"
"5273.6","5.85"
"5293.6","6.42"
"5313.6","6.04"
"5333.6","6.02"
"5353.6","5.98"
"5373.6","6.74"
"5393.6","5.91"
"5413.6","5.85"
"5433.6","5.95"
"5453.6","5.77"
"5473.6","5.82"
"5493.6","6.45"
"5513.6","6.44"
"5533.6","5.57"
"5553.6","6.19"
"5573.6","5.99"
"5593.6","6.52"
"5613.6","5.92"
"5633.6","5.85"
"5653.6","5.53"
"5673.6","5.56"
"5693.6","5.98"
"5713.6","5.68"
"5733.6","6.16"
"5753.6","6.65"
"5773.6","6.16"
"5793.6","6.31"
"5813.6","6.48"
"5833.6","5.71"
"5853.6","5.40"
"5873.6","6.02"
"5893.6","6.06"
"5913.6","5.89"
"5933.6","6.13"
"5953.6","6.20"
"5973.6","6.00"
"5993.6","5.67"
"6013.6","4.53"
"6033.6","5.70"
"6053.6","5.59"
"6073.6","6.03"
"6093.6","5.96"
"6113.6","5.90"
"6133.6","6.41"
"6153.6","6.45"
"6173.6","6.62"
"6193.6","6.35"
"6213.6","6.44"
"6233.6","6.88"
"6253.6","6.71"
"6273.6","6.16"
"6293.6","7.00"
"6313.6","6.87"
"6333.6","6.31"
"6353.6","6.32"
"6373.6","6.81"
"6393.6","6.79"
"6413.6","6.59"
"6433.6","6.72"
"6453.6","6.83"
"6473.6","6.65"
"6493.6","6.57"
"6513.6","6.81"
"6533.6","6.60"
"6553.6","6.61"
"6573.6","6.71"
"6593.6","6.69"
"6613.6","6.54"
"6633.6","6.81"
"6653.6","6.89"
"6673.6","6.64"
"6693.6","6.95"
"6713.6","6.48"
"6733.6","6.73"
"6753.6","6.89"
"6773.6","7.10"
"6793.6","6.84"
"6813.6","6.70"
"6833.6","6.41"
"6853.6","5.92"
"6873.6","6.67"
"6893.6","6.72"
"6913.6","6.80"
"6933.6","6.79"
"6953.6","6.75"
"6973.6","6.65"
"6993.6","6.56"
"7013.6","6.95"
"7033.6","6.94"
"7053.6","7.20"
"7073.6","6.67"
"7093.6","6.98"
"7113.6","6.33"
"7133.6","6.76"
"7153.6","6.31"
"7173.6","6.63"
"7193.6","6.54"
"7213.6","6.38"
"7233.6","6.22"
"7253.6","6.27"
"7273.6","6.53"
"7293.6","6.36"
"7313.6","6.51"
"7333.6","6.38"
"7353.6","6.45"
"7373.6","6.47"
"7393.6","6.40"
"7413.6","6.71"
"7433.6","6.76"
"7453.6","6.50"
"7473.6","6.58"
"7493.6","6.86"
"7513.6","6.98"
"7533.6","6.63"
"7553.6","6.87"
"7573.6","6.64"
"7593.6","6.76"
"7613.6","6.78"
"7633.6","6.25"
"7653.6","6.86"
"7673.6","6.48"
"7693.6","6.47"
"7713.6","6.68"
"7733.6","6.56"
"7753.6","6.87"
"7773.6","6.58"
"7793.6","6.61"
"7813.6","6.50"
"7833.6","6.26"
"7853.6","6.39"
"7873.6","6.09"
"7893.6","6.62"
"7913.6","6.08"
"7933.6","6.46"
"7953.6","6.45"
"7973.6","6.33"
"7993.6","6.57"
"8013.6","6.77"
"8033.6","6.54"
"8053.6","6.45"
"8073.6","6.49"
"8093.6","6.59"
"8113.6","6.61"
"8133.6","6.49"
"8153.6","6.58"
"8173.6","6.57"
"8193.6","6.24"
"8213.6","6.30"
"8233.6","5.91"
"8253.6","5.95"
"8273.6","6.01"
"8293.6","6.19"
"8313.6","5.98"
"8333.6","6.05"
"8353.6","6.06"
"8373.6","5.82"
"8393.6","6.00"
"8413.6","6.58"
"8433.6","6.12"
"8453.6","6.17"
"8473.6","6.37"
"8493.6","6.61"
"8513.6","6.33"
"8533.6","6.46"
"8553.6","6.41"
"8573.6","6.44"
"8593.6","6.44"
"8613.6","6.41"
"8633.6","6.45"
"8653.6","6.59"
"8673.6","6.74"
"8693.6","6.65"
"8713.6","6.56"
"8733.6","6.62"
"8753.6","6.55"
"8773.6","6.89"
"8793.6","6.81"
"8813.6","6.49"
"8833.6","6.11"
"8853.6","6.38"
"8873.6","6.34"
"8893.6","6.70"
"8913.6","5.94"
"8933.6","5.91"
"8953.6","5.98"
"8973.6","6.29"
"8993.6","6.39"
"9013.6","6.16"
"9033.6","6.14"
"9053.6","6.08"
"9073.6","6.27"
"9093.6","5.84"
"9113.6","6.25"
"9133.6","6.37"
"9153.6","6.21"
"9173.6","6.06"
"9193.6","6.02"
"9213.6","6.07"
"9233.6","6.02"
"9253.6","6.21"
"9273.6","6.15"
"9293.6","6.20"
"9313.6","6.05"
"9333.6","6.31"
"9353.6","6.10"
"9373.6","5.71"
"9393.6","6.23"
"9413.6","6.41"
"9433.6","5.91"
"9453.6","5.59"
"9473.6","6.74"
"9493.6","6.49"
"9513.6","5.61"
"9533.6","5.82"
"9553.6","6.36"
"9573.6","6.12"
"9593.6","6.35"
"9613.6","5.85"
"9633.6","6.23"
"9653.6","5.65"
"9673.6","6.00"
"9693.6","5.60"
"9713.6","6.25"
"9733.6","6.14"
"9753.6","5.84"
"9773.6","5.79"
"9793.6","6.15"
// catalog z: 0.16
